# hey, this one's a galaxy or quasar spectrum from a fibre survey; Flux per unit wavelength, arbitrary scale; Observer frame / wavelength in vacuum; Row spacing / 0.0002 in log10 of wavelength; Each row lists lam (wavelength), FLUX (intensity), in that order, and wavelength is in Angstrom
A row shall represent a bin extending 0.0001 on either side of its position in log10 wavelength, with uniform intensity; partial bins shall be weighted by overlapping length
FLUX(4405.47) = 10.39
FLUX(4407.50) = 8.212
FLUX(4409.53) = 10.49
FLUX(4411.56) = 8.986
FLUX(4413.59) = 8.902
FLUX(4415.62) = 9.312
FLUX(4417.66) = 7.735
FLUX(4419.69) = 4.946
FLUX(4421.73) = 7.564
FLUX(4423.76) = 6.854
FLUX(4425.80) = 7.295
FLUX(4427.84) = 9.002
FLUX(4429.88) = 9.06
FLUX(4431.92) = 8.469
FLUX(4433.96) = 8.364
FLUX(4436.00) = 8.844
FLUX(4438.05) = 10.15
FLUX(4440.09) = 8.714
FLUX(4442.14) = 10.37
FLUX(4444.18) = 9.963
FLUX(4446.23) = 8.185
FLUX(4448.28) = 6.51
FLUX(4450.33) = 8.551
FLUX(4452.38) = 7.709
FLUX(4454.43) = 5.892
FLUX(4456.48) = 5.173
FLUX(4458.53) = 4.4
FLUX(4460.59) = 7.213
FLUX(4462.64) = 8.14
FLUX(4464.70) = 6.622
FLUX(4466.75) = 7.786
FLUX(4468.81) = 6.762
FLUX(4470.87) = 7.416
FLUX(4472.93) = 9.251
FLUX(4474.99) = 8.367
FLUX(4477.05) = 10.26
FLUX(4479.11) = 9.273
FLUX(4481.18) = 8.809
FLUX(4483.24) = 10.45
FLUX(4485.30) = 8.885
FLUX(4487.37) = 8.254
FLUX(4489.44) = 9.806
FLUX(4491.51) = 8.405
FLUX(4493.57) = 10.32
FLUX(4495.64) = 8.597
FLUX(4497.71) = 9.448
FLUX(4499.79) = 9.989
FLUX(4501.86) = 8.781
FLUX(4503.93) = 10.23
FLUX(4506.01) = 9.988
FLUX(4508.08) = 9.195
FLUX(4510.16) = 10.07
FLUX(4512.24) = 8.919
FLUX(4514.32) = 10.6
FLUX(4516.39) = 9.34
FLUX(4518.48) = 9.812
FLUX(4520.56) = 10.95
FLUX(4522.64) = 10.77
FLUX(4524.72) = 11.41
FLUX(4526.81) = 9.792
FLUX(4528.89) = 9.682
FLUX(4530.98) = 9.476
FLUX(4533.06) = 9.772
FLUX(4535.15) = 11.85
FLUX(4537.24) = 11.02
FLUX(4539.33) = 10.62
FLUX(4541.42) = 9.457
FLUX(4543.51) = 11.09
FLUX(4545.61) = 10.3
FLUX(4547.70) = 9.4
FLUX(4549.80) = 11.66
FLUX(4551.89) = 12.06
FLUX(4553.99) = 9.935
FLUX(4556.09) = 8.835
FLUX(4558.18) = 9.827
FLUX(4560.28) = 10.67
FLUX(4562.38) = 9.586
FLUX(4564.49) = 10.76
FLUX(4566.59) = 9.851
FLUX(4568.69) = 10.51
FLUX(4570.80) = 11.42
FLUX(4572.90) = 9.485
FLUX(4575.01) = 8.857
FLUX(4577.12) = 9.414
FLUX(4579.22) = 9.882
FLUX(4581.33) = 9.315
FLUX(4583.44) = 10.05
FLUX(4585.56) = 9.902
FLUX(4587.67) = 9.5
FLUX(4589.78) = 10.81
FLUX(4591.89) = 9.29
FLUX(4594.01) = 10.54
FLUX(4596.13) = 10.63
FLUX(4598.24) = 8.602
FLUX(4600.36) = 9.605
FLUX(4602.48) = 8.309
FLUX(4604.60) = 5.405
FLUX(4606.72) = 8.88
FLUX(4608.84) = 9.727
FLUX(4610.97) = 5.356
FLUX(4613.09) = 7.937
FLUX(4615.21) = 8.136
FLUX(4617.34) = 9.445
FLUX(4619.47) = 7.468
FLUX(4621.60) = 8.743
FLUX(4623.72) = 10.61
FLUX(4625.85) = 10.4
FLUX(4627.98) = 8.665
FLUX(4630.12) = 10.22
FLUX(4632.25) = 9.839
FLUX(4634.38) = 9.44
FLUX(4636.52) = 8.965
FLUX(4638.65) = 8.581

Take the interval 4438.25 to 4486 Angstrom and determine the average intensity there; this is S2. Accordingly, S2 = 8.06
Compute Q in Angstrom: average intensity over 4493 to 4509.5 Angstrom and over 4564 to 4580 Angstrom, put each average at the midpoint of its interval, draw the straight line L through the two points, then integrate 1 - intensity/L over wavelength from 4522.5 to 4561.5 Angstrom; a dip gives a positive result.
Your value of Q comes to -2.3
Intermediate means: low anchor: 9.56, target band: 10.4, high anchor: 10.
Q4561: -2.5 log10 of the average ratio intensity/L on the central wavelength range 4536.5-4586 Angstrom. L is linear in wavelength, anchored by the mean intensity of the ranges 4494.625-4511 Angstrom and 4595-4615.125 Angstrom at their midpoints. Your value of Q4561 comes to -0.15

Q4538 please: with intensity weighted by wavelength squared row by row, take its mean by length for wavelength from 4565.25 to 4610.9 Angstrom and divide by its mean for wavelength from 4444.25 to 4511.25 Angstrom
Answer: 1.2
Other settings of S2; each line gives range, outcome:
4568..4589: 9.83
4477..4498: 9.27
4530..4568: 10.3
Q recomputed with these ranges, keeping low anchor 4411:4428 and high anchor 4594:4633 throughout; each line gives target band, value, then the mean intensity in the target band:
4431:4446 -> -2.6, 9.22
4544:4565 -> -4.5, 10.3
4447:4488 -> 1.2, 7.79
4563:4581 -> -2.9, 9.98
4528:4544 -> -3.7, 10.4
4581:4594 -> -1.8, 9.89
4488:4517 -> -4.7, 9.54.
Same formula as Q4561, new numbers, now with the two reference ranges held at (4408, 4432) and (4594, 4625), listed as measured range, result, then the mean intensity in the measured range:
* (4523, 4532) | -0.20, 10.1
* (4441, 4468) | 0.12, 7.42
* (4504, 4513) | -0.15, 9.63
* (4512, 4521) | -0.18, 9.94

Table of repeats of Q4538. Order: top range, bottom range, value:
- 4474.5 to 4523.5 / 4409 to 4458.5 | 1.22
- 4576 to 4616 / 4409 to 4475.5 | 1.22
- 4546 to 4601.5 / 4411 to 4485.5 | 1.31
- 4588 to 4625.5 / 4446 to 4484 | 1.22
